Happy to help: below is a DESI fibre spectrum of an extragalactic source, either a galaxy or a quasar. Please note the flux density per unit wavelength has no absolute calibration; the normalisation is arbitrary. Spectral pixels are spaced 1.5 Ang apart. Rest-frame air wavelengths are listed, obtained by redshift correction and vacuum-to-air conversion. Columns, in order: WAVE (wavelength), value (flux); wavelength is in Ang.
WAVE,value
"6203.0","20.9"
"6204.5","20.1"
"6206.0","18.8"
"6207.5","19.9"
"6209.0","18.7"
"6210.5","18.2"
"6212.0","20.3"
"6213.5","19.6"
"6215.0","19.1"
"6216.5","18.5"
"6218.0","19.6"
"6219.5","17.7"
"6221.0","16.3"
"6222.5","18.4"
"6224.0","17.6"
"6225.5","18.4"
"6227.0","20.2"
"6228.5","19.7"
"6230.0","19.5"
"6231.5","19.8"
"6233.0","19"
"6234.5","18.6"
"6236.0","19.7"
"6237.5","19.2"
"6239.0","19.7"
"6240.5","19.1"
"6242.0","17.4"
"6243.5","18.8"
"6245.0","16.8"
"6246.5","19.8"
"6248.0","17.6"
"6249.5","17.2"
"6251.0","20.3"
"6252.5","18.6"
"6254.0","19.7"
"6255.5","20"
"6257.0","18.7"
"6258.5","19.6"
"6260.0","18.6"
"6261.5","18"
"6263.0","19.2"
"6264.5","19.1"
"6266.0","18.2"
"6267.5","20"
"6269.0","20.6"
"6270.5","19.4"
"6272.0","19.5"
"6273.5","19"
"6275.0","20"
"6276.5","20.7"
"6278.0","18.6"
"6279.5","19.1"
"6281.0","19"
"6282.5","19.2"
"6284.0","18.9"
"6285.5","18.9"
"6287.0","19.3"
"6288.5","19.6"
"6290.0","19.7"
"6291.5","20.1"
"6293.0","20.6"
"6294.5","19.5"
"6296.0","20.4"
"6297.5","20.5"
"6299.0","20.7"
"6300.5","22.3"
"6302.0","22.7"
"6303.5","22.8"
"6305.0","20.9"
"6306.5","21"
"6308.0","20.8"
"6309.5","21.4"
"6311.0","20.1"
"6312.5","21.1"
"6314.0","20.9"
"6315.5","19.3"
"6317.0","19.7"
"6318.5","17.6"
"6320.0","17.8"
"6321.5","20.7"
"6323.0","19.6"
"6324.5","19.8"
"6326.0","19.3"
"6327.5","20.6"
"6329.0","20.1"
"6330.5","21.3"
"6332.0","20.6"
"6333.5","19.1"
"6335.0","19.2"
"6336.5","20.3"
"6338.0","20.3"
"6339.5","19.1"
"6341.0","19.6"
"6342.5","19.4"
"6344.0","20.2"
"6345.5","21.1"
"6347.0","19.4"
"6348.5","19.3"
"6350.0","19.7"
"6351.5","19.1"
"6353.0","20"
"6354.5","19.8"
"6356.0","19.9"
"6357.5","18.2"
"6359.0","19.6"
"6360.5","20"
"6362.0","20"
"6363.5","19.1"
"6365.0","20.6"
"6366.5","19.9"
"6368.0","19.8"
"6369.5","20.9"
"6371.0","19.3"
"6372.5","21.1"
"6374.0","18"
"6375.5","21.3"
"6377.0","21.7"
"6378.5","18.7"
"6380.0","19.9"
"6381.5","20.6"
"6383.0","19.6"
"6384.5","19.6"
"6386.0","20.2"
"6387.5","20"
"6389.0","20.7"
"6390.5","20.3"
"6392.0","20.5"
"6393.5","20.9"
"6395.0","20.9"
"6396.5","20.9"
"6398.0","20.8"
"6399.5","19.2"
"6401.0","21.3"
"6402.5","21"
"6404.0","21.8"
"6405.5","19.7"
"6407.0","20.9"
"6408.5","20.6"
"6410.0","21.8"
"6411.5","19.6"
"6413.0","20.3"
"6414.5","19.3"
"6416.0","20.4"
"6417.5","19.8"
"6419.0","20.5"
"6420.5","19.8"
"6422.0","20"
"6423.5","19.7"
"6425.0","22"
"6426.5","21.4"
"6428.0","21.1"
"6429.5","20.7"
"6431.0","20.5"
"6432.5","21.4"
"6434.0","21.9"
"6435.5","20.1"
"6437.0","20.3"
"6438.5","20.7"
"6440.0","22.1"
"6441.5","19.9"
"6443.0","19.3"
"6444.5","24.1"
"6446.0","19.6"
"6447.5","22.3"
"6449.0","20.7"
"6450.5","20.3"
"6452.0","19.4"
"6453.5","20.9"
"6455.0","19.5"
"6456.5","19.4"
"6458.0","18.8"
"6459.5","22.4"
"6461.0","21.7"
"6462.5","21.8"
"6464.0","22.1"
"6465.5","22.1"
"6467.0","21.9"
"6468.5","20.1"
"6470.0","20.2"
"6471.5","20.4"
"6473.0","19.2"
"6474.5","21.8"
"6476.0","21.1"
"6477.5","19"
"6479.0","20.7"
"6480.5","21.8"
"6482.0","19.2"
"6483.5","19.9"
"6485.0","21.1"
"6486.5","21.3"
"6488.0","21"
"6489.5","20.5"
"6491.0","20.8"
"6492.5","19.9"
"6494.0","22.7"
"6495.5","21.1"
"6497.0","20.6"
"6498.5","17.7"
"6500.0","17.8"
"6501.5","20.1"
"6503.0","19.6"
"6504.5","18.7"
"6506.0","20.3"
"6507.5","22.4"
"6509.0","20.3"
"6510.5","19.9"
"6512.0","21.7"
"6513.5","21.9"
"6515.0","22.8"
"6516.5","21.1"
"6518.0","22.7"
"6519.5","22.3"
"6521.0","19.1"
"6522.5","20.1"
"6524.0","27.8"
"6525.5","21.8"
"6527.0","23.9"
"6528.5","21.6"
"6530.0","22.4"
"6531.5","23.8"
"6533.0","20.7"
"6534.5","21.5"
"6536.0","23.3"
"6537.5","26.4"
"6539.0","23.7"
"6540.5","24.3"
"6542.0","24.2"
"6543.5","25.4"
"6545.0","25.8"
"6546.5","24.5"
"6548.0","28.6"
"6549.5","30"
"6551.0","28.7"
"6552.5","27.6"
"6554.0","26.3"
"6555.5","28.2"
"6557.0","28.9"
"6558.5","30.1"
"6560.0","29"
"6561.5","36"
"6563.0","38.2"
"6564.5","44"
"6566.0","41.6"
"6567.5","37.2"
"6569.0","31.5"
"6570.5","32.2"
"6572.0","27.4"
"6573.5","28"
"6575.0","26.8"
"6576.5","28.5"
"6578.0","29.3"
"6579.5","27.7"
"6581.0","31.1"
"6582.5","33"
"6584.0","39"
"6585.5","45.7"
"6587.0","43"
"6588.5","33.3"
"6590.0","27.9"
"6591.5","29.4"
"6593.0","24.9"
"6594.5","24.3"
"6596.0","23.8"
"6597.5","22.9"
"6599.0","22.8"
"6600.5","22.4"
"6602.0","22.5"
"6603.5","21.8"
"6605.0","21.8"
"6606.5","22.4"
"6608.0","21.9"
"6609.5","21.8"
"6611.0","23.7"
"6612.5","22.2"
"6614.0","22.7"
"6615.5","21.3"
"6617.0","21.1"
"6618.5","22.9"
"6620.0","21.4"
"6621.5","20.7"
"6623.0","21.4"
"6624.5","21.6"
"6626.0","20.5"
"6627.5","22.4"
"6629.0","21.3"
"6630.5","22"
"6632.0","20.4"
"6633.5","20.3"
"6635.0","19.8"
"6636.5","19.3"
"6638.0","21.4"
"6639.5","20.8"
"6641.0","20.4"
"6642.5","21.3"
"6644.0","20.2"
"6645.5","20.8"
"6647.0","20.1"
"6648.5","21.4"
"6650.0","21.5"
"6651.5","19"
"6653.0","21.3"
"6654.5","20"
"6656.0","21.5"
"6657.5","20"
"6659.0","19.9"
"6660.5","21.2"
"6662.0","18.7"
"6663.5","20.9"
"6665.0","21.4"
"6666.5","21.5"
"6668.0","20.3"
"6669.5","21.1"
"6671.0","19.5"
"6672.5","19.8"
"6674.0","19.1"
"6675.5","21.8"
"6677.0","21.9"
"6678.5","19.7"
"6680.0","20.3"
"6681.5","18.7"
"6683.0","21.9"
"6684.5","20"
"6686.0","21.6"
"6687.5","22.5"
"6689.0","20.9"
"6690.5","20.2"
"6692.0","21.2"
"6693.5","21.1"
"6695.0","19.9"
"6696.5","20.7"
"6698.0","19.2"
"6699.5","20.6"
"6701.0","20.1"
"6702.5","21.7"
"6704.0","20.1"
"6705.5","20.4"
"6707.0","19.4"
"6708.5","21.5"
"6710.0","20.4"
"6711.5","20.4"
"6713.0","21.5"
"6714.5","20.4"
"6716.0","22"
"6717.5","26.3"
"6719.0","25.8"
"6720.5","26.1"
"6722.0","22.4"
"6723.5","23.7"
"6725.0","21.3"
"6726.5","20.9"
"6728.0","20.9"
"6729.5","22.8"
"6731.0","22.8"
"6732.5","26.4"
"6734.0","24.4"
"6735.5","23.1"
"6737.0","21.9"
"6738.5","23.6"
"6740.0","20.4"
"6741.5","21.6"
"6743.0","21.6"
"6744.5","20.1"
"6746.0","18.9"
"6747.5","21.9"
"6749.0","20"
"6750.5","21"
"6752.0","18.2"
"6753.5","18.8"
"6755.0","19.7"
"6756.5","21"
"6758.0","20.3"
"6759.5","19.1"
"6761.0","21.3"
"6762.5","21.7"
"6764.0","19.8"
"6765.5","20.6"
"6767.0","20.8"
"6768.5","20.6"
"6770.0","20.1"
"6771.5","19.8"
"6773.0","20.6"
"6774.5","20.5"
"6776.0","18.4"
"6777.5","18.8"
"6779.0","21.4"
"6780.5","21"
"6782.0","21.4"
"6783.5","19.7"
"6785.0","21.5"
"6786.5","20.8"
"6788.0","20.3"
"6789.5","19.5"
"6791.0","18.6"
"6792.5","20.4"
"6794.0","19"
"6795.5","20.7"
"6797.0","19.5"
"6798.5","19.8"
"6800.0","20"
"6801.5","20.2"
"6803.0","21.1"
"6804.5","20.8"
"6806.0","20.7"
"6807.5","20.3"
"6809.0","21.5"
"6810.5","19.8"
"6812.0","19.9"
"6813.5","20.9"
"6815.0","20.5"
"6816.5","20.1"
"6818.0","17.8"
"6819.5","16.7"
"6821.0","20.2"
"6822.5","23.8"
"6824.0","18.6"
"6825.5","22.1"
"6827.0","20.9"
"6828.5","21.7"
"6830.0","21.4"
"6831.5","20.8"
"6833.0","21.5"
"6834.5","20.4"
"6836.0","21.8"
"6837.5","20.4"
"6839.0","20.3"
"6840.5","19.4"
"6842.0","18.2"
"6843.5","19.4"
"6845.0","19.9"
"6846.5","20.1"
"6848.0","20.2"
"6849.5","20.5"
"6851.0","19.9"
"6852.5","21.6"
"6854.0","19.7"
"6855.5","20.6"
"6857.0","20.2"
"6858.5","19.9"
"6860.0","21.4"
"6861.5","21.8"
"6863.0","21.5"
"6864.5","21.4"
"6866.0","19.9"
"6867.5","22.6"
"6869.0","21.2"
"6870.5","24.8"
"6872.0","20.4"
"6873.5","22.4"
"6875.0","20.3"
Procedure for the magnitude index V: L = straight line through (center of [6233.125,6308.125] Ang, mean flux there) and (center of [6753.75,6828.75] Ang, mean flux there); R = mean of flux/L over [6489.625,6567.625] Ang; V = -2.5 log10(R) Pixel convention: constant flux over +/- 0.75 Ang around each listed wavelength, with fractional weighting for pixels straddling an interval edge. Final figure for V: -0.232 mag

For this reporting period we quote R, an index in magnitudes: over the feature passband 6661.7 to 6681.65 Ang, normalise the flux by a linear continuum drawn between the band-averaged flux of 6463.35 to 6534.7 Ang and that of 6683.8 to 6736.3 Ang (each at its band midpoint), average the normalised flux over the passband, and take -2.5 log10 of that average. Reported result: 0.06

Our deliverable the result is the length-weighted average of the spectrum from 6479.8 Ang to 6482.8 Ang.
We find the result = 20.5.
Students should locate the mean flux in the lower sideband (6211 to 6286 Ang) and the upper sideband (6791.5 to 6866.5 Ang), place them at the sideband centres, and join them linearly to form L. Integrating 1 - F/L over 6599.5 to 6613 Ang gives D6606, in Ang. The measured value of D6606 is -1.7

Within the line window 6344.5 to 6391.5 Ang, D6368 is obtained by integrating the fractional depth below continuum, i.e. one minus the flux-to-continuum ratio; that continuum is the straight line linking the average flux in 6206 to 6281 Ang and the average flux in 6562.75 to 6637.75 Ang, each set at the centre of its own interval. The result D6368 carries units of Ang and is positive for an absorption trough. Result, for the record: 3.73 Ang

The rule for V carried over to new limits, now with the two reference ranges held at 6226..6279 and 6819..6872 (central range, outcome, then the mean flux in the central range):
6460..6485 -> -0.060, 20.8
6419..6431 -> -0.057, 20.7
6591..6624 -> -0.132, 22.7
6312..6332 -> -0.029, 19.8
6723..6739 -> -0.123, 22.9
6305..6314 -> -0.086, 20.9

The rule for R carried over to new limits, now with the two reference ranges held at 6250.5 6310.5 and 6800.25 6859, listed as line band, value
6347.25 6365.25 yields 0.02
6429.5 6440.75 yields -0.05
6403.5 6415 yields -0.03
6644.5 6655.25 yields -0.02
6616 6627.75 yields -0.07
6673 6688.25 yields -0.03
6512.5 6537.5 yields -0.12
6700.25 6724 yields -0.09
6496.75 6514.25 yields 0.00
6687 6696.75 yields -0.04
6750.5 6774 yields 0.01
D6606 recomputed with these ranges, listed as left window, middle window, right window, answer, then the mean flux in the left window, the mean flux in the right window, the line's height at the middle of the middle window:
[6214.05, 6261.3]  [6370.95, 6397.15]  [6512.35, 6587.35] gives 3.3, 18.8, 28.1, 23.1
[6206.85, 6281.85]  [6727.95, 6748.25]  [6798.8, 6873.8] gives -1.9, 19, 20.6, 20.3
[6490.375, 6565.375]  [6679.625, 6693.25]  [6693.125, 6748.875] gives 0.8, 24.2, 21.8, 22.2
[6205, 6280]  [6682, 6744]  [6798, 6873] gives -4.7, 19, 20.6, 20.3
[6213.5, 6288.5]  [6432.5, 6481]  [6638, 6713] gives -2.6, 19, 20.6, 19.8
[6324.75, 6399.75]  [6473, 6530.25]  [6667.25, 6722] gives -1.5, 20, 21.1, 20.5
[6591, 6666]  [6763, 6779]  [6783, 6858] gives 0.4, 21.6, 20.3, 20.6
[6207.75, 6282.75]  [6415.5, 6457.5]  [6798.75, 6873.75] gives -2.4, 19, 20.6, 19.5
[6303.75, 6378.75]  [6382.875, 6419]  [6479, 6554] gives 0.6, 20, 22.4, 20.8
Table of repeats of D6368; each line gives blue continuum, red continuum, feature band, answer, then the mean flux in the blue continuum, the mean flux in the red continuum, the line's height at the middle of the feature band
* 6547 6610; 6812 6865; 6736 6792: 6.4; 29.6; 20.4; 23.1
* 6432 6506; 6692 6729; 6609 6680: 1.2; 20.6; 21.5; 21.3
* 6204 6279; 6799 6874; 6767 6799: 0.5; 19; 20.6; 20.5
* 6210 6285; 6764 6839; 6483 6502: -0.7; 19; 20.4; 19.6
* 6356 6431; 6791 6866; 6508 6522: -0.7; 20.3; 20.4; 20.3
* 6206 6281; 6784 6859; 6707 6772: -4.6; 19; 20.3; 20.1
